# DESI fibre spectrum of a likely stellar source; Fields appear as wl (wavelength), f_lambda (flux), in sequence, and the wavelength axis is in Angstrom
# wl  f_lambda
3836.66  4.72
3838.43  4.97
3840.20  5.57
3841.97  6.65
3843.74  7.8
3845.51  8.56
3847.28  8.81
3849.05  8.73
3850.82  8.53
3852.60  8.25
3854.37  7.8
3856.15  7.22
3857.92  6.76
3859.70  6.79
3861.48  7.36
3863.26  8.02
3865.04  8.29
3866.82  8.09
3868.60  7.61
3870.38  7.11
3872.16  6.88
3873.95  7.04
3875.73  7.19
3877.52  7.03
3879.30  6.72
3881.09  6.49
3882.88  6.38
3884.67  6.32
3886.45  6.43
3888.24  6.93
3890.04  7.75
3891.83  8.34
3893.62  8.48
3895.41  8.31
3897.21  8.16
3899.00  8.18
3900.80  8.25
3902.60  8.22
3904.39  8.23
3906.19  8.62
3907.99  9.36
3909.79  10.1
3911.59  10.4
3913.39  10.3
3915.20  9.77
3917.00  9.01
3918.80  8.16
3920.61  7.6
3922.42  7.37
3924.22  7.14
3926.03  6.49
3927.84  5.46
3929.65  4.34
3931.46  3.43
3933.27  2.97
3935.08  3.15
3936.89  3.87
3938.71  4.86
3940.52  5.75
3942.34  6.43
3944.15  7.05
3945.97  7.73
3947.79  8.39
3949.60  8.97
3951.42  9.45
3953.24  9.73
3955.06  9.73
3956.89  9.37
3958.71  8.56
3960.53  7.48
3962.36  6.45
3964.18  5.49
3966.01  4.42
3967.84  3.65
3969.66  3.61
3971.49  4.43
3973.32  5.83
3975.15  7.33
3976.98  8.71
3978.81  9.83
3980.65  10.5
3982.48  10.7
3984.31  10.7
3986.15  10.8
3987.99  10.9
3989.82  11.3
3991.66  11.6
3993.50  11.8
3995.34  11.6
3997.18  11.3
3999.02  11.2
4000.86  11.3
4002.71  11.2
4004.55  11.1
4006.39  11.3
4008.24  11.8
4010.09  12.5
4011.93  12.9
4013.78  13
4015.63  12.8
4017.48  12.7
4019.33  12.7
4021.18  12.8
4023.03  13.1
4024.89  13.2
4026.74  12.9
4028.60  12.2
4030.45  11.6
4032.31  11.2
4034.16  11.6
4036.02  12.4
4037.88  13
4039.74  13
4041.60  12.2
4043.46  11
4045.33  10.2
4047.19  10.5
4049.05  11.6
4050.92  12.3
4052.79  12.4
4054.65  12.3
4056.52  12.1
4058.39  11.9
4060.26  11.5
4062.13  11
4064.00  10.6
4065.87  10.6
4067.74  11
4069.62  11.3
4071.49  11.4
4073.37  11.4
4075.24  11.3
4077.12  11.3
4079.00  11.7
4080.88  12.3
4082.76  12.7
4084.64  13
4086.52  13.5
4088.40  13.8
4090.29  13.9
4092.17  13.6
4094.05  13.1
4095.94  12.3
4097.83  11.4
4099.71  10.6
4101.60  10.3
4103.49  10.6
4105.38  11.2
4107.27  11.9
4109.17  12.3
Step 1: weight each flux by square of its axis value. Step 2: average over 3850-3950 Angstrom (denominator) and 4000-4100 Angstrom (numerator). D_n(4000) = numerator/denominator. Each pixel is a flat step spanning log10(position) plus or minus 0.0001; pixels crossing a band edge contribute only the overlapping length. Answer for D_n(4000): 1.78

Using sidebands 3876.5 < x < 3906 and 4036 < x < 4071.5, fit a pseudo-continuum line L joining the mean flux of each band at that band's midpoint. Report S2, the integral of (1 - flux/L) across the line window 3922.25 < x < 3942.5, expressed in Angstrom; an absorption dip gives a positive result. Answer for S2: 8.5 Angstrom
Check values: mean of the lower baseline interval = 7.54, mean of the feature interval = 4.97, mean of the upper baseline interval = 11.6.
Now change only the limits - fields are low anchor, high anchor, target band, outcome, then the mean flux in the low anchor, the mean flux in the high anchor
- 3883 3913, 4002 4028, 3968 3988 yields 5.3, 8.25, 12.4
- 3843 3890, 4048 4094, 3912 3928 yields 0.9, 7.43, 12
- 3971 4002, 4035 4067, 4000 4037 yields -4.6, 10.1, 11.7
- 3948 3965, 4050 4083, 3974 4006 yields -4.5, 8.38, 11.6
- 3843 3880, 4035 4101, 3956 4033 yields 2.2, 7.65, 11.9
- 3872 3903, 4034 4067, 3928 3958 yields 7.9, 7.39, 11.7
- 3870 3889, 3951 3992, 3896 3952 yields 0.9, 6.77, 8.23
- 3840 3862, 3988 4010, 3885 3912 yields 1.8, 7.67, 11.4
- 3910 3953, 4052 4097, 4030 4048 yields -1.5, 6.97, 12.1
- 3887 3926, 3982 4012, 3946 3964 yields 2.7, 8.44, 11.4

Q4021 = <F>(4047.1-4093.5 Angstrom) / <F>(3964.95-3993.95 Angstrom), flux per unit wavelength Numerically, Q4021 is 1.42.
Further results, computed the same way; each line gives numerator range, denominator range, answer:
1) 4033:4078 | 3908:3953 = 1.63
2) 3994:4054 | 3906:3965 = 1.64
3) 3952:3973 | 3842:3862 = 0.85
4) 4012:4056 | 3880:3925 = 1.49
